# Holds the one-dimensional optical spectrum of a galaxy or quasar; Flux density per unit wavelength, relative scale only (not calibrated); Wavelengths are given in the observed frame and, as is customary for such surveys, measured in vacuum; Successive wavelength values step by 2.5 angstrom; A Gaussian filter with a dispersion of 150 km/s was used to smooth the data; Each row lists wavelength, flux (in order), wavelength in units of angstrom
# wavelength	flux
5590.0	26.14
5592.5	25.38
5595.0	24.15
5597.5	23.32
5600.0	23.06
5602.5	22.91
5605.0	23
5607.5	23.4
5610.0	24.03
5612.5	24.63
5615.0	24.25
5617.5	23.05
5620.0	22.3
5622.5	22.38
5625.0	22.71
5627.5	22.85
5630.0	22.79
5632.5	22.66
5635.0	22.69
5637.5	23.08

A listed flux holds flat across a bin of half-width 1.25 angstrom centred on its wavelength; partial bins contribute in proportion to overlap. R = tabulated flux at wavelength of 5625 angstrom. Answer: 22.71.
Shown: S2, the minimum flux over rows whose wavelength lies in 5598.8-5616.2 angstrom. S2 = 22.91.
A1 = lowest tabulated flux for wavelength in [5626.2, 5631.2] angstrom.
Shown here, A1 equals 22.79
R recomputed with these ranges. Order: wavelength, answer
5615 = 24.25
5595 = 24.15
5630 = 22.79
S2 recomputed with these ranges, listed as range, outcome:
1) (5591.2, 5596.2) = 24.15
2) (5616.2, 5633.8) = 22.3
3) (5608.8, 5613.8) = 24.03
